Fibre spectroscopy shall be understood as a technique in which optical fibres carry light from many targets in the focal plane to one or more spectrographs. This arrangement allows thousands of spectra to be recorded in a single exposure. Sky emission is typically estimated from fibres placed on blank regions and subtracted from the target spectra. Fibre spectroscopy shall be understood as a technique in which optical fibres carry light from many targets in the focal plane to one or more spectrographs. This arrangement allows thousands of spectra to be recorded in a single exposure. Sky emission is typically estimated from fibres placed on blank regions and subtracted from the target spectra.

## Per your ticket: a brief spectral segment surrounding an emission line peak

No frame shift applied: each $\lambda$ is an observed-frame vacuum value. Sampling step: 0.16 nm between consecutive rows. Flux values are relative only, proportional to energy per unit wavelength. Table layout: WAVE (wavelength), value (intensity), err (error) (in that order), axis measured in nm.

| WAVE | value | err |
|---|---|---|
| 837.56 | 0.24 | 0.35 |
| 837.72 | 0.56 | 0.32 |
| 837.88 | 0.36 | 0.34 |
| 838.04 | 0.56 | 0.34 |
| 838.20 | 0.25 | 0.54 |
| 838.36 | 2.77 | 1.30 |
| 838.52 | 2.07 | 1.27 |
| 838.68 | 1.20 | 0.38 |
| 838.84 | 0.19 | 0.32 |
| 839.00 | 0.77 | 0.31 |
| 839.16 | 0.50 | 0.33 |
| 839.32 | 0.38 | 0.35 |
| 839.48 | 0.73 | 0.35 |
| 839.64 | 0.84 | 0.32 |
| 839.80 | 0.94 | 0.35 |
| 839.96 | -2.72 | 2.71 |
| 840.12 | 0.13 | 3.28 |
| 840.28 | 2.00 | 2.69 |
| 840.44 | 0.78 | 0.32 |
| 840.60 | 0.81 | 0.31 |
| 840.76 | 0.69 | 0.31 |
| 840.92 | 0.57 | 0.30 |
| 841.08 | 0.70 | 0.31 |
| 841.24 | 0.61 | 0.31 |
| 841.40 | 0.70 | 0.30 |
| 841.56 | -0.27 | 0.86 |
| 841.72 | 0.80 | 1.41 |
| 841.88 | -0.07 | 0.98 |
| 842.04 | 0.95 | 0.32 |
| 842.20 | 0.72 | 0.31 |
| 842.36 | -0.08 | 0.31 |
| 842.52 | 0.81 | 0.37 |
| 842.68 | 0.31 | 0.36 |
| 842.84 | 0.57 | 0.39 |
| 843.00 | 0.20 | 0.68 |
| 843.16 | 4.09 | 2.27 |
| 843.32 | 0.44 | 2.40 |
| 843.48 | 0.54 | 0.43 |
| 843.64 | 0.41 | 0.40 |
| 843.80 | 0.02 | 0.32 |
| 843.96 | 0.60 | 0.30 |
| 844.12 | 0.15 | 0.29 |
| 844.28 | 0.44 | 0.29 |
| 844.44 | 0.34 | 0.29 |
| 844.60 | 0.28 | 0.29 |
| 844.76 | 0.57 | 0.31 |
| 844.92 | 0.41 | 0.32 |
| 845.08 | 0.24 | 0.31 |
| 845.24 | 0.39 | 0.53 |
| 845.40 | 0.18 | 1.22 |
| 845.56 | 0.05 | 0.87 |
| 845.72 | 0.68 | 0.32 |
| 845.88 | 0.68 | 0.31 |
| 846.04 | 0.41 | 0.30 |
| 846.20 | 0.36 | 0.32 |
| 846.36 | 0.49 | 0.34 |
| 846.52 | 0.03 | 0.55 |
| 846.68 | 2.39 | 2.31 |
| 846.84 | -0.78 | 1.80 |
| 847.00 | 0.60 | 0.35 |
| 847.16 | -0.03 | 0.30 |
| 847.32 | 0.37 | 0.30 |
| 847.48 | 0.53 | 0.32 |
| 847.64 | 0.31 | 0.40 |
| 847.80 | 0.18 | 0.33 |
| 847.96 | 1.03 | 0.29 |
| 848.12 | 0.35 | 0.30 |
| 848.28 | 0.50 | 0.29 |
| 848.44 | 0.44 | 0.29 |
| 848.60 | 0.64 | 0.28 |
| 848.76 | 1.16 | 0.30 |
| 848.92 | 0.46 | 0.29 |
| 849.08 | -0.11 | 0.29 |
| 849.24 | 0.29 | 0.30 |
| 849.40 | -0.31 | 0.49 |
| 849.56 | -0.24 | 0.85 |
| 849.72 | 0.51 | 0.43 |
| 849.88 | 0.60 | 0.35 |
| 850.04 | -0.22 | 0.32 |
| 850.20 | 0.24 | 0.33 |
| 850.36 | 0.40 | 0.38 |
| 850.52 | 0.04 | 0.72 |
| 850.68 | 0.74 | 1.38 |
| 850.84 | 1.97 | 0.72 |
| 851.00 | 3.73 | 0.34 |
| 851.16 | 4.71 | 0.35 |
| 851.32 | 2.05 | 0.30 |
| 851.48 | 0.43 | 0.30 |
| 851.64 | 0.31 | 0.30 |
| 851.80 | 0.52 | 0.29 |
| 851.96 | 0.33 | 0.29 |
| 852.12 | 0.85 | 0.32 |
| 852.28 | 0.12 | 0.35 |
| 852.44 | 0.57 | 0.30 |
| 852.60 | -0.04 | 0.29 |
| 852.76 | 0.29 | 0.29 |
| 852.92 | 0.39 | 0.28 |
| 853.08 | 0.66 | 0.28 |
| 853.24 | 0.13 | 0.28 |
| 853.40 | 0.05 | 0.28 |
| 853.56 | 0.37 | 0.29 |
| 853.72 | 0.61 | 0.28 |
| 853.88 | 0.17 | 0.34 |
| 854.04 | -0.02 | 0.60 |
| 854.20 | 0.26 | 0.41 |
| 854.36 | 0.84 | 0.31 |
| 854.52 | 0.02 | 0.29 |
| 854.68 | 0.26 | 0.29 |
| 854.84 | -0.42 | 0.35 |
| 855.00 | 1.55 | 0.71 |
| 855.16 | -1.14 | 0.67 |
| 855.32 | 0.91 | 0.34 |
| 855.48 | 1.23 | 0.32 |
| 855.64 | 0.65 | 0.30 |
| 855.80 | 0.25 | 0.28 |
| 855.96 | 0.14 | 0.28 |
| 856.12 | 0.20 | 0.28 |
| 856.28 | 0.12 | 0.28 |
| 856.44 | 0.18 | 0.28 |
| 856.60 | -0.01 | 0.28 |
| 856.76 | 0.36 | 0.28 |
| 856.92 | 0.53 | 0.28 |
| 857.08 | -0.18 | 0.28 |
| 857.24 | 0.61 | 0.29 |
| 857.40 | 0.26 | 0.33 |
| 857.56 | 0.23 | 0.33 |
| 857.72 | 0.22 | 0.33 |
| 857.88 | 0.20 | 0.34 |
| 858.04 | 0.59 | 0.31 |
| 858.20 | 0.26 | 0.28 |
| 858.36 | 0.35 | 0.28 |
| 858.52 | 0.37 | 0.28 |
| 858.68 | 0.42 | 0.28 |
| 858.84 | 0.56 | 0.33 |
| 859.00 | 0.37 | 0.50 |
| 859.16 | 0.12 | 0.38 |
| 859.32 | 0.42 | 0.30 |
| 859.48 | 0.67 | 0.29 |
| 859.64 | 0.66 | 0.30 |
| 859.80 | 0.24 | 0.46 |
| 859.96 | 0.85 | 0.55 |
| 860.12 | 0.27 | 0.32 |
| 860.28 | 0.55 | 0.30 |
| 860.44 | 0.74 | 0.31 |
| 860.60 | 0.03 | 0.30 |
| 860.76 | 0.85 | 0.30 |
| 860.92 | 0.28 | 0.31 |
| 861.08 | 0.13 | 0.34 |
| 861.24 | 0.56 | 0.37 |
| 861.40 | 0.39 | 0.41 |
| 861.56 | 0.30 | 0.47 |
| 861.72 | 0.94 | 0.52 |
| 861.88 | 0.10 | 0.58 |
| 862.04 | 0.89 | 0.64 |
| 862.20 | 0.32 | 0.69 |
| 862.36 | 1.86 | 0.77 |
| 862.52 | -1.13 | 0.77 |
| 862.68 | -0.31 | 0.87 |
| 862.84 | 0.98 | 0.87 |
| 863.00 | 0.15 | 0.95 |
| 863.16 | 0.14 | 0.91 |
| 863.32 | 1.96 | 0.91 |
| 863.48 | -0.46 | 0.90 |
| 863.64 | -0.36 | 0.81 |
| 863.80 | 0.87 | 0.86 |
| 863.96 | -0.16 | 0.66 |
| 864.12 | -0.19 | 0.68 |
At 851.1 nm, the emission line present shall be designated H-beta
